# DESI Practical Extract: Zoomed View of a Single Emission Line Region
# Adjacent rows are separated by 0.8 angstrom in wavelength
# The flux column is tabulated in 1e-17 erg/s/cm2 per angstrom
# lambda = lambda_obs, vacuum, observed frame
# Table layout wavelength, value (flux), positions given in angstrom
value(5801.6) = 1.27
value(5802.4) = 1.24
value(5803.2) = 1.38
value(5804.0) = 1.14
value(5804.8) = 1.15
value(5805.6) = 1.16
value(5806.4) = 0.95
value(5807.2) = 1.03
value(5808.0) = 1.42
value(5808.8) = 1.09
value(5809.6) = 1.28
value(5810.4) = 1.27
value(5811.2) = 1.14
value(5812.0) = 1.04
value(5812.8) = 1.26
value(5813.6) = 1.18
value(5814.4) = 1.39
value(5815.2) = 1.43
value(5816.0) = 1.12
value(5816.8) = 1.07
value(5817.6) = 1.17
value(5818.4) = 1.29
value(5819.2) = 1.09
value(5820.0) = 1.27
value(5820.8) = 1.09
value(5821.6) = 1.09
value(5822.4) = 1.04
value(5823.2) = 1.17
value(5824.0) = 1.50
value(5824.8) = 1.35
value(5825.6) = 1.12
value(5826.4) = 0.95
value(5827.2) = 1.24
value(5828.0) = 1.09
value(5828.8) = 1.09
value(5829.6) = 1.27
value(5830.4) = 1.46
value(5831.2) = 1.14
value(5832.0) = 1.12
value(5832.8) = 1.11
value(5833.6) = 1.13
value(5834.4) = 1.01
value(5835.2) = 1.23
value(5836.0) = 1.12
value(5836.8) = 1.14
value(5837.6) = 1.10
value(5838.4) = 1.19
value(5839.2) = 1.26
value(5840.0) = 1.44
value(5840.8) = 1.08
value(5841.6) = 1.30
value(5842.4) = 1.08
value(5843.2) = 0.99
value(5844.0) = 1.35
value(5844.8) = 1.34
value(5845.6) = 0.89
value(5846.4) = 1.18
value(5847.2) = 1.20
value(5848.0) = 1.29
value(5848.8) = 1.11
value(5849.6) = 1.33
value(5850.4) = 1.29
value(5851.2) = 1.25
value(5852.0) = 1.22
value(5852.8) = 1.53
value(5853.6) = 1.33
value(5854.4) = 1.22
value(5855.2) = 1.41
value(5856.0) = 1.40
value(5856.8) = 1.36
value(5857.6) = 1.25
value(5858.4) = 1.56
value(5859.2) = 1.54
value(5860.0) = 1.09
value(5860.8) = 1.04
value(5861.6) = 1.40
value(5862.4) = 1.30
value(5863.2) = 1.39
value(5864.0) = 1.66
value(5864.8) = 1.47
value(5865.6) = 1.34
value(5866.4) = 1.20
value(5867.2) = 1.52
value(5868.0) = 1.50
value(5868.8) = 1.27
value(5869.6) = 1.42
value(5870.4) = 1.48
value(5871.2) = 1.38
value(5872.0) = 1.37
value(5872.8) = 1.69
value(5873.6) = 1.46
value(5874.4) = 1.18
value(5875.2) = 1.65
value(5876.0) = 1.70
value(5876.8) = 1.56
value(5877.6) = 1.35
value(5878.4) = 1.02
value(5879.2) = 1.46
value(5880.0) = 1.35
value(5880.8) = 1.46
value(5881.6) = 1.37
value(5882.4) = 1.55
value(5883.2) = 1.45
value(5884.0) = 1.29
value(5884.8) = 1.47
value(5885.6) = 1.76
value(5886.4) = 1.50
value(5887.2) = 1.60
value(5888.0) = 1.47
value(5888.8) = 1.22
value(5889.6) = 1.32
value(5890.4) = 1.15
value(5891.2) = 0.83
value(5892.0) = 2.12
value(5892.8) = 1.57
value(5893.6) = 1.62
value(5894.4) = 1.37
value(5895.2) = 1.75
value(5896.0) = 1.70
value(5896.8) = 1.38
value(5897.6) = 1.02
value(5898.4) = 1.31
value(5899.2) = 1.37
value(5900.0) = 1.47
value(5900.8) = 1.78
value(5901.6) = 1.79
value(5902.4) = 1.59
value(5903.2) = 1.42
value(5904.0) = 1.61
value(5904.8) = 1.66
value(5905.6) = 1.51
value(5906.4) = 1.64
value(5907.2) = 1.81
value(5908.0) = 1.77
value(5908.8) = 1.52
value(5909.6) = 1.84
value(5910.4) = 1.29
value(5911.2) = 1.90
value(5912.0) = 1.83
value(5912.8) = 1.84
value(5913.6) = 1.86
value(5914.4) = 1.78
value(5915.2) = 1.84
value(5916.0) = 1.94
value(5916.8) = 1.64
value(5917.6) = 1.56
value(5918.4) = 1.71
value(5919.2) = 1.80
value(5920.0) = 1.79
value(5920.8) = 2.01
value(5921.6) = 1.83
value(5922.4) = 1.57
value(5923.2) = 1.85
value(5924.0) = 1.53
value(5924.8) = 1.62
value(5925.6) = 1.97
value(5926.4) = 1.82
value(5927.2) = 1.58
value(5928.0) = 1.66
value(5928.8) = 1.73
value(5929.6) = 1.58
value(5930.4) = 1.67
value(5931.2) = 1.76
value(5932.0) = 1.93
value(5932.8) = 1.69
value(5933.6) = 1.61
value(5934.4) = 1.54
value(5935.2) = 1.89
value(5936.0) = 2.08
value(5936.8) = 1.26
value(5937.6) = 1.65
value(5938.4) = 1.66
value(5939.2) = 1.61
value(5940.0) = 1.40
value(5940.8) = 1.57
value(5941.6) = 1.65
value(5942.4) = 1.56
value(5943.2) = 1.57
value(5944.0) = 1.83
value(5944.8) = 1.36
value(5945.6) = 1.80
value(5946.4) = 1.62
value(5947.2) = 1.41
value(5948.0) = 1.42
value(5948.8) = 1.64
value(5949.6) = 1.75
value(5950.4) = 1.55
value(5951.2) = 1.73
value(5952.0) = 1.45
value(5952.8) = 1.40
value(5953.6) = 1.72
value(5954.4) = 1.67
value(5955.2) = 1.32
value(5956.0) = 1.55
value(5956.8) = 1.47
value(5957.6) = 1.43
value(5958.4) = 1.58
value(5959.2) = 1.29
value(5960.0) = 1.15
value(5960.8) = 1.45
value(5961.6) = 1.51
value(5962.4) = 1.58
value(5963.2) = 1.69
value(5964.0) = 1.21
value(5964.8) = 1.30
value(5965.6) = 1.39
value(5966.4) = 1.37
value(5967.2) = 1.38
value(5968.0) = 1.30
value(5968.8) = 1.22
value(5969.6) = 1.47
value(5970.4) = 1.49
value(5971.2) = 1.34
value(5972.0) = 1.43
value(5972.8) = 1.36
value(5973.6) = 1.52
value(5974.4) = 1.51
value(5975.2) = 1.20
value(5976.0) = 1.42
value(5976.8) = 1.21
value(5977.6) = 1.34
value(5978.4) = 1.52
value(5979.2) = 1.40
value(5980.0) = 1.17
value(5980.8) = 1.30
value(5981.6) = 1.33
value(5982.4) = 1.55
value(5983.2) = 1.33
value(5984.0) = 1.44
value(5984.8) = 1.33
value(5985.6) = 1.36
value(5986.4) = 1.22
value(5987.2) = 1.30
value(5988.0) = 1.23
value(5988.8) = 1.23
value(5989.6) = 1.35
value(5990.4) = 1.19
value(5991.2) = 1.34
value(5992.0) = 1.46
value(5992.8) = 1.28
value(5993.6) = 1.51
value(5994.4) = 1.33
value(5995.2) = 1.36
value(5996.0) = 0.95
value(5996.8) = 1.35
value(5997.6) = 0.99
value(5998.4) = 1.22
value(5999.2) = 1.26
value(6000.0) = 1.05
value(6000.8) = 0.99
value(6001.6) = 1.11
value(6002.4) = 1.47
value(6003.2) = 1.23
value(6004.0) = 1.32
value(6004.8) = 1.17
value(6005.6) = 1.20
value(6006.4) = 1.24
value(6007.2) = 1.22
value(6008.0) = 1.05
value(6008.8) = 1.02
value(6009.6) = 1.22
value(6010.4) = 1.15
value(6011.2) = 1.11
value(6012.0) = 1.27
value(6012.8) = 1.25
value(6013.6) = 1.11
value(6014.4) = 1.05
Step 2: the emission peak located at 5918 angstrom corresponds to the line C III] 1909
